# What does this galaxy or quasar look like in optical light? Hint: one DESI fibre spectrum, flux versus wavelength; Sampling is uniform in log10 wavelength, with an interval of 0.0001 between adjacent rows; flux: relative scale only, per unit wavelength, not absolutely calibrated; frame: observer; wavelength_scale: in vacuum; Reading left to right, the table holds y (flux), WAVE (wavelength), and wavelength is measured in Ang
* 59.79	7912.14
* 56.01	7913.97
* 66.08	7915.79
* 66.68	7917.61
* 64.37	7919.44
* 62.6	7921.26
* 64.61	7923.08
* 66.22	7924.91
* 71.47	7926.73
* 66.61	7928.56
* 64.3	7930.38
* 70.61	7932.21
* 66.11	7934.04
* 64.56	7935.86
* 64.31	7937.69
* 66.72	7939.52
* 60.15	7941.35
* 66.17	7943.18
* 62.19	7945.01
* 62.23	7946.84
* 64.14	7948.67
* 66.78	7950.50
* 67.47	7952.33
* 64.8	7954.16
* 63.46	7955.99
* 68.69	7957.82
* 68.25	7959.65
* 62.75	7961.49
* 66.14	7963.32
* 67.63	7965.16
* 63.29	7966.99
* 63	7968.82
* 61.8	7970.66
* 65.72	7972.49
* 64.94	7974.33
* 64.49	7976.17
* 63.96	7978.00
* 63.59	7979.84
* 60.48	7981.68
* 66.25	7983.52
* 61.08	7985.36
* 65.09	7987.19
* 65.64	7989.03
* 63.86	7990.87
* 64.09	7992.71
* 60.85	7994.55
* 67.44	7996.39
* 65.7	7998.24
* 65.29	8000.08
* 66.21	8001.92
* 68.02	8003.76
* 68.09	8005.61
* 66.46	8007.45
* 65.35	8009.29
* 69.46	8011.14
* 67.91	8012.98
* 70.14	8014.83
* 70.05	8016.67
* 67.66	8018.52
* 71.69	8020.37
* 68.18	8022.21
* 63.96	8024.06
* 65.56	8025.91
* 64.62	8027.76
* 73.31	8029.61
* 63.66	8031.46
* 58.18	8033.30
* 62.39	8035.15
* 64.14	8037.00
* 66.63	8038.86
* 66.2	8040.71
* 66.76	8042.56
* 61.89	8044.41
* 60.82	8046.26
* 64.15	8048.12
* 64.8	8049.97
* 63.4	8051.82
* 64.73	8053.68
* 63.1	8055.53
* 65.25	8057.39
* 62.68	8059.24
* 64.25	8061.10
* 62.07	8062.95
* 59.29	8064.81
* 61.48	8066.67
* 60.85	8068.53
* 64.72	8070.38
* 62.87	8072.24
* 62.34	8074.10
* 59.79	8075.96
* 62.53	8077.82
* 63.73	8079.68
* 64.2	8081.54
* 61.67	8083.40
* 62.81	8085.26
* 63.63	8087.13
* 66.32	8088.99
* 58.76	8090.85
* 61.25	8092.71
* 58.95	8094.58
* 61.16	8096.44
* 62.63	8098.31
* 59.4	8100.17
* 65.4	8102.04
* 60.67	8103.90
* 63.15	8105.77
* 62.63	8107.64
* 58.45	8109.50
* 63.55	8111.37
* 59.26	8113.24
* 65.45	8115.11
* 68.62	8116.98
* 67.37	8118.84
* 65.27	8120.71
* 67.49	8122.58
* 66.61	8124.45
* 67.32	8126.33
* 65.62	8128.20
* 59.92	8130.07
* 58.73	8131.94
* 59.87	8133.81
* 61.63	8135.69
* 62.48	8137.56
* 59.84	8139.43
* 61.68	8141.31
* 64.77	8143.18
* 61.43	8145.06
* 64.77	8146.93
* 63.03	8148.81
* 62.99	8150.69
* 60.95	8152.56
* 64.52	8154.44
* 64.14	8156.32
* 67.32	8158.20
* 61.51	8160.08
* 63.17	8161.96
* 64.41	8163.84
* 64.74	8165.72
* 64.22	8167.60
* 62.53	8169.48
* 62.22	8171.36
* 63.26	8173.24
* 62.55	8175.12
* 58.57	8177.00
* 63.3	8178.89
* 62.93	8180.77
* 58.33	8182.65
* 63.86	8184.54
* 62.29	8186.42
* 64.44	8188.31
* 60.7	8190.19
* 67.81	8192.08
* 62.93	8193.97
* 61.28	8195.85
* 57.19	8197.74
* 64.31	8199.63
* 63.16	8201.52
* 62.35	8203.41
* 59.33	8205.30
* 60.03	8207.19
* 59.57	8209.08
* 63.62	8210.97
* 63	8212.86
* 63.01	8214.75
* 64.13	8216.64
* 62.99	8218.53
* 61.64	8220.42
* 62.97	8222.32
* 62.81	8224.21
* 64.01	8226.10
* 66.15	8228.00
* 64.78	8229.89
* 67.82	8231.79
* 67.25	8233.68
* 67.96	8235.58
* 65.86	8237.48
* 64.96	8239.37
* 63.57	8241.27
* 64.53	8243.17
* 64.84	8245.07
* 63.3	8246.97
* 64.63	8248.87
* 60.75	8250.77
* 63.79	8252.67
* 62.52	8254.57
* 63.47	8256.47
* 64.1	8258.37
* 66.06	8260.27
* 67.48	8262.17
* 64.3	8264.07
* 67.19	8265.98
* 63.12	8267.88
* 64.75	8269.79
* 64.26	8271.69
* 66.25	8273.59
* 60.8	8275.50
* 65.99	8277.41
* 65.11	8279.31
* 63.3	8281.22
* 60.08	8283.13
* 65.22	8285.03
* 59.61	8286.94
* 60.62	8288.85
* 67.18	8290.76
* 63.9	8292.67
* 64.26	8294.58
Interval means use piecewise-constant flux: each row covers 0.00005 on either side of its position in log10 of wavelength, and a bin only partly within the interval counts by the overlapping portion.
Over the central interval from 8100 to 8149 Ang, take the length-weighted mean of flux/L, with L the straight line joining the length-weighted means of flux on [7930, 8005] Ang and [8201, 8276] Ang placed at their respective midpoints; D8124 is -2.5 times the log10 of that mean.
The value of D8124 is 0.02 mag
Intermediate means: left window 64.8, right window 64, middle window 63.2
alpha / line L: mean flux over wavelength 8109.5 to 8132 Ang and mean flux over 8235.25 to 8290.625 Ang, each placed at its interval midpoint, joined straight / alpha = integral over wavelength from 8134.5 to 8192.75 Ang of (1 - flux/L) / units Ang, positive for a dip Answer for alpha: 1.4 Ang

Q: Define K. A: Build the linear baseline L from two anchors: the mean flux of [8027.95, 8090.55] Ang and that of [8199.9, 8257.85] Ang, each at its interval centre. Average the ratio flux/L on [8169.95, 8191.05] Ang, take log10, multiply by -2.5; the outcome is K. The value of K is 0.03 mag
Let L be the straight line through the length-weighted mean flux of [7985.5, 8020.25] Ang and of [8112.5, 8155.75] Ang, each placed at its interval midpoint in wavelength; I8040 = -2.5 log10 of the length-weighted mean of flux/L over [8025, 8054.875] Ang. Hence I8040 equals 0.02 mag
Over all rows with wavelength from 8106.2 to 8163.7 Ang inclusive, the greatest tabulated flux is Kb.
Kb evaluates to 68.62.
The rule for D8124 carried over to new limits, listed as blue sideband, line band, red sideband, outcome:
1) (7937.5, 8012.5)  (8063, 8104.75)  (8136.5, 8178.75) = 0.03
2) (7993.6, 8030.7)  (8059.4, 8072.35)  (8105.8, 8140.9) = 0.05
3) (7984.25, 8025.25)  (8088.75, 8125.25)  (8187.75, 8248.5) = 0.03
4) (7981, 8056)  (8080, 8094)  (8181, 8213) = 0.03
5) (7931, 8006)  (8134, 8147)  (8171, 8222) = 0.01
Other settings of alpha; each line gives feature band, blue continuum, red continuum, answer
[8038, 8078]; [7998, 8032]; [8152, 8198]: 1.84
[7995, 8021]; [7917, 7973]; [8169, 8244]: -1.16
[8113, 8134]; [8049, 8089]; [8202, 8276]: -0.44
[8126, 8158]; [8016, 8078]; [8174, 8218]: 0.15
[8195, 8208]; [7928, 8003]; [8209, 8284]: 0.65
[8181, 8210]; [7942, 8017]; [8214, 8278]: 1.24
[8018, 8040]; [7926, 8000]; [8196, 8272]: -0.40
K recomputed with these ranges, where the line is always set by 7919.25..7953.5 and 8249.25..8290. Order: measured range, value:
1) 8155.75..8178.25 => 0.02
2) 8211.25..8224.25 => 0.02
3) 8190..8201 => 0.03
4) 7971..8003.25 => 0.01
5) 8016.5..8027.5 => -0.04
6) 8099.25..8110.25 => 0.05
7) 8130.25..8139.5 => 0.07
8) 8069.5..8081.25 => 0.03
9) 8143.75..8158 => 0.02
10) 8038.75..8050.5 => 0.01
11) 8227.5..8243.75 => -0.03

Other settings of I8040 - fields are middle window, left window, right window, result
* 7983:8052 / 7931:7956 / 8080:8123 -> -0.03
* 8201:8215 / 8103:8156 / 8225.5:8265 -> 0.05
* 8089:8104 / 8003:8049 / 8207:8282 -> 0.07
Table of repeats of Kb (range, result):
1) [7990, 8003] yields 67.44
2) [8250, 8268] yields 67.48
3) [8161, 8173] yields 64.74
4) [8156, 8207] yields 67.81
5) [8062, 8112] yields 66.32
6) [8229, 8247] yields 67.96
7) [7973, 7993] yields 66.25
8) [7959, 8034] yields 73.31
